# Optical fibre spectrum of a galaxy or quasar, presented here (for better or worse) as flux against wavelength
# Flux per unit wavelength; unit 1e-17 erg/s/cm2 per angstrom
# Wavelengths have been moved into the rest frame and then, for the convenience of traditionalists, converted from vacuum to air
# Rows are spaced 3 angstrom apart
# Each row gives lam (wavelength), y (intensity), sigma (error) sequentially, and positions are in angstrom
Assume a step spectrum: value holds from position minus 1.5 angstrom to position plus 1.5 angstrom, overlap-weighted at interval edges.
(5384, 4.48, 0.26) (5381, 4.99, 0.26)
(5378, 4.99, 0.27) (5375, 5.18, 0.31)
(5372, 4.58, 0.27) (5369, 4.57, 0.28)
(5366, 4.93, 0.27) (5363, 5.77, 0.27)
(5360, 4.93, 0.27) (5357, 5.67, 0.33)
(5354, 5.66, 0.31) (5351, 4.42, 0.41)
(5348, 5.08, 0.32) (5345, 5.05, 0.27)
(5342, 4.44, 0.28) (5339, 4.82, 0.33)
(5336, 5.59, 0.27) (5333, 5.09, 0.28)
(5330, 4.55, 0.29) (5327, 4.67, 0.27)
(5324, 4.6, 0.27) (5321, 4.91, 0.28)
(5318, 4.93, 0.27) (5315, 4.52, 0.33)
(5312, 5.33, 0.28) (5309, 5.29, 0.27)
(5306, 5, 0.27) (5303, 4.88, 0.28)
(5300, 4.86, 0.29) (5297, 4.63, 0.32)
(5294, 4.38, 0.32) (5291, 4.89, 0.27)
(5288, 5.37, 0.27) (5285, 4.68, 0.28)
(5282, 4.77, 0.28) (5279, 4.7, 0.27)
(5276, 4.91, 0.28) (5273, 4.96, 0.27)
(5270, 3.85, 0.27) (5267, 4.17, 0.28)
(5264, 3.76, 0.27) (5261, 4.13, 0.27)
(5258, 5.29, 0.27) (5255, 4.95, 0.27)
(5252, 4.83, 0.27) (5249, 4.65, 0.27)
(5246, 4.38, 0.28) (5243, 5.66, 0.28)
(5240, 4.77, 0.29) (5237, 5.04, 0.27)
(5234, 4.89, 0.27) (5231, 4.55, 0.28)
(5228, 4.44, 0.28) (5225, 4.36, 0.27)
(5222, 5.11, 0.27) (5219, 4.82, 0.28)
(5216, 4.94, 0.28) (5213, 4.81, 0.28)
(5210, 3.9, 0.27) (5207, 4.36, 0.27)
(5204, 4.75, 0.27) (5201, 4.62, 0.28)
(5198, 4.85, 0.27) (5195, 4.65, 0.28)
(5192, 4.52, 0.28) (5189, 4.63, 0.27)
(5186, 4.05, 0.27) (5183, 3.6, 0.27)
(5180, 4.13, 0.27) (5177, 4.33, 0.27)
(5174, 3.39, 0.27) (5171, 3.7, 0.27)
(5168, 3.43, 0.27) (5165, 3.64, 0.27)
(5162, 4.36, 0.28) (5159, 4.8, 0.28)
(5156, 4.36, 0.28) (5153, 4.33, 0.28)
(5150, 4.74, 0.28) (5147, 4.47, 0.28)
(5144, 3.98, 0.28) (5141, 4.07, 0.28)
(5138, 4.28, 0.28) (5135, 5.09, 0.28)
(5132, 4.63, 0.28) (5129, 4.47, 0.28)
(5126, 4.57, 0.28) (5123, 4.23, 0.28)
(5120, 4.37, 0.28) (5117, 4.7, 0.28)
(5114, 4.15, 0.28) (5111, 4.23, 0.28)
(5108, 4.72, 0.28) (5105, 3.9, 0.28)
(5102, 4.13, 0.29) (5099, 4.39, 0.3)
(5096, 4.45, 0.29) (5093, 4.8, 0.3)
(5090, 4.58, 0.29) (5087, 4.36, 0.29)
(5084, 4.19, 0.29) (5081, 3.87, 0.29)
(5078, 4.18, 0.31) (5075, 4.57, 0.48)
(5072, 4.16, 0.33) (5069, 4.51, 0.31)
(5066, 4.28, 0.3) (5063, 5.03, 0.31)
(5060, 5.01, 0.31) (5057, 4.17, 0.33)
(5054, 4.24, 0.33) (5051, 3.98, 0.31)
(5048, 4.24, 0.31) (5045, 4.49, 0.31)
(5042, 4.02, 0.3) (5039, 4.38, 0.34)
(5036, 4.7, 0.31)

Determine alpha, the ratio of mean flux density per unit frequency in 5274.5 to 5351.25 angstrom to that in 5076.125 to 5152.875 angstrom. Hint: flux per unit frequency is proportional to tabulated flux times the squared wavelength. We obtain 1.20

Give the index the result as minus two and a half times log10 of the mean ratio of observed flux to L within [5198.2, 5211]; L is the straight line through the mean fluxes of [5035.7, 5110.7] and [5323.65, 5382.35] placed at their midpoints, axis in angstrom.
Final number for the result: 0.04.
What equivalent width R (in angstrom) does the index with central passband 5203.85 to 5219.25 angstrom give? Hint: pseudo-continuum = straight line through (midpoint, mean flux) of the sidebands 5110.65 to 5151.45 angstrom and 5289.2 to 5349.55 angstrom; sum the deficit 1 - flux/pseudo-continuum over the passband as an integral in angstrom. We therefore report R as 0.2 angstrom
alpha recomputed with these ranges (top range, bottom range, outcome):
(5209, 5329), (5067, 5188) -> 1.17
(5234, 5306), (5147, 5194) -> 1.18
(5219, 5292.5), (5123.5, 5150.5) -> 1.11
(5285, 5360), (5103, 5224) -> 1.20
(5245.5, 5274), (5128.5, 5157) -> 1.06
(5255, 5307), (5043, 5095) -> 1.15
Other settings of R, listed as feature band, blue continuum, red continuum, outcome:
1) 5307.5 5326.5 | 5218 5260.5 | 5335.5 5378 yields 0.2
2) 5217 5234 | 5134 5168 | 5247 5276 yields -0.9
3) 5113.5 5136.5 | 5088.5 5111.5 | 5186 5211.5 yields -0.6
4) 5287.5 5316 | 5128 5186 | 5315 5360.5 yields -0.6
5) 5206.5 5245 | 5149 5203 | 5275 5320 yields -2.2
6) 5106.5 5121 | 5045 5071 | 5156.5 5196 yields -0.6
